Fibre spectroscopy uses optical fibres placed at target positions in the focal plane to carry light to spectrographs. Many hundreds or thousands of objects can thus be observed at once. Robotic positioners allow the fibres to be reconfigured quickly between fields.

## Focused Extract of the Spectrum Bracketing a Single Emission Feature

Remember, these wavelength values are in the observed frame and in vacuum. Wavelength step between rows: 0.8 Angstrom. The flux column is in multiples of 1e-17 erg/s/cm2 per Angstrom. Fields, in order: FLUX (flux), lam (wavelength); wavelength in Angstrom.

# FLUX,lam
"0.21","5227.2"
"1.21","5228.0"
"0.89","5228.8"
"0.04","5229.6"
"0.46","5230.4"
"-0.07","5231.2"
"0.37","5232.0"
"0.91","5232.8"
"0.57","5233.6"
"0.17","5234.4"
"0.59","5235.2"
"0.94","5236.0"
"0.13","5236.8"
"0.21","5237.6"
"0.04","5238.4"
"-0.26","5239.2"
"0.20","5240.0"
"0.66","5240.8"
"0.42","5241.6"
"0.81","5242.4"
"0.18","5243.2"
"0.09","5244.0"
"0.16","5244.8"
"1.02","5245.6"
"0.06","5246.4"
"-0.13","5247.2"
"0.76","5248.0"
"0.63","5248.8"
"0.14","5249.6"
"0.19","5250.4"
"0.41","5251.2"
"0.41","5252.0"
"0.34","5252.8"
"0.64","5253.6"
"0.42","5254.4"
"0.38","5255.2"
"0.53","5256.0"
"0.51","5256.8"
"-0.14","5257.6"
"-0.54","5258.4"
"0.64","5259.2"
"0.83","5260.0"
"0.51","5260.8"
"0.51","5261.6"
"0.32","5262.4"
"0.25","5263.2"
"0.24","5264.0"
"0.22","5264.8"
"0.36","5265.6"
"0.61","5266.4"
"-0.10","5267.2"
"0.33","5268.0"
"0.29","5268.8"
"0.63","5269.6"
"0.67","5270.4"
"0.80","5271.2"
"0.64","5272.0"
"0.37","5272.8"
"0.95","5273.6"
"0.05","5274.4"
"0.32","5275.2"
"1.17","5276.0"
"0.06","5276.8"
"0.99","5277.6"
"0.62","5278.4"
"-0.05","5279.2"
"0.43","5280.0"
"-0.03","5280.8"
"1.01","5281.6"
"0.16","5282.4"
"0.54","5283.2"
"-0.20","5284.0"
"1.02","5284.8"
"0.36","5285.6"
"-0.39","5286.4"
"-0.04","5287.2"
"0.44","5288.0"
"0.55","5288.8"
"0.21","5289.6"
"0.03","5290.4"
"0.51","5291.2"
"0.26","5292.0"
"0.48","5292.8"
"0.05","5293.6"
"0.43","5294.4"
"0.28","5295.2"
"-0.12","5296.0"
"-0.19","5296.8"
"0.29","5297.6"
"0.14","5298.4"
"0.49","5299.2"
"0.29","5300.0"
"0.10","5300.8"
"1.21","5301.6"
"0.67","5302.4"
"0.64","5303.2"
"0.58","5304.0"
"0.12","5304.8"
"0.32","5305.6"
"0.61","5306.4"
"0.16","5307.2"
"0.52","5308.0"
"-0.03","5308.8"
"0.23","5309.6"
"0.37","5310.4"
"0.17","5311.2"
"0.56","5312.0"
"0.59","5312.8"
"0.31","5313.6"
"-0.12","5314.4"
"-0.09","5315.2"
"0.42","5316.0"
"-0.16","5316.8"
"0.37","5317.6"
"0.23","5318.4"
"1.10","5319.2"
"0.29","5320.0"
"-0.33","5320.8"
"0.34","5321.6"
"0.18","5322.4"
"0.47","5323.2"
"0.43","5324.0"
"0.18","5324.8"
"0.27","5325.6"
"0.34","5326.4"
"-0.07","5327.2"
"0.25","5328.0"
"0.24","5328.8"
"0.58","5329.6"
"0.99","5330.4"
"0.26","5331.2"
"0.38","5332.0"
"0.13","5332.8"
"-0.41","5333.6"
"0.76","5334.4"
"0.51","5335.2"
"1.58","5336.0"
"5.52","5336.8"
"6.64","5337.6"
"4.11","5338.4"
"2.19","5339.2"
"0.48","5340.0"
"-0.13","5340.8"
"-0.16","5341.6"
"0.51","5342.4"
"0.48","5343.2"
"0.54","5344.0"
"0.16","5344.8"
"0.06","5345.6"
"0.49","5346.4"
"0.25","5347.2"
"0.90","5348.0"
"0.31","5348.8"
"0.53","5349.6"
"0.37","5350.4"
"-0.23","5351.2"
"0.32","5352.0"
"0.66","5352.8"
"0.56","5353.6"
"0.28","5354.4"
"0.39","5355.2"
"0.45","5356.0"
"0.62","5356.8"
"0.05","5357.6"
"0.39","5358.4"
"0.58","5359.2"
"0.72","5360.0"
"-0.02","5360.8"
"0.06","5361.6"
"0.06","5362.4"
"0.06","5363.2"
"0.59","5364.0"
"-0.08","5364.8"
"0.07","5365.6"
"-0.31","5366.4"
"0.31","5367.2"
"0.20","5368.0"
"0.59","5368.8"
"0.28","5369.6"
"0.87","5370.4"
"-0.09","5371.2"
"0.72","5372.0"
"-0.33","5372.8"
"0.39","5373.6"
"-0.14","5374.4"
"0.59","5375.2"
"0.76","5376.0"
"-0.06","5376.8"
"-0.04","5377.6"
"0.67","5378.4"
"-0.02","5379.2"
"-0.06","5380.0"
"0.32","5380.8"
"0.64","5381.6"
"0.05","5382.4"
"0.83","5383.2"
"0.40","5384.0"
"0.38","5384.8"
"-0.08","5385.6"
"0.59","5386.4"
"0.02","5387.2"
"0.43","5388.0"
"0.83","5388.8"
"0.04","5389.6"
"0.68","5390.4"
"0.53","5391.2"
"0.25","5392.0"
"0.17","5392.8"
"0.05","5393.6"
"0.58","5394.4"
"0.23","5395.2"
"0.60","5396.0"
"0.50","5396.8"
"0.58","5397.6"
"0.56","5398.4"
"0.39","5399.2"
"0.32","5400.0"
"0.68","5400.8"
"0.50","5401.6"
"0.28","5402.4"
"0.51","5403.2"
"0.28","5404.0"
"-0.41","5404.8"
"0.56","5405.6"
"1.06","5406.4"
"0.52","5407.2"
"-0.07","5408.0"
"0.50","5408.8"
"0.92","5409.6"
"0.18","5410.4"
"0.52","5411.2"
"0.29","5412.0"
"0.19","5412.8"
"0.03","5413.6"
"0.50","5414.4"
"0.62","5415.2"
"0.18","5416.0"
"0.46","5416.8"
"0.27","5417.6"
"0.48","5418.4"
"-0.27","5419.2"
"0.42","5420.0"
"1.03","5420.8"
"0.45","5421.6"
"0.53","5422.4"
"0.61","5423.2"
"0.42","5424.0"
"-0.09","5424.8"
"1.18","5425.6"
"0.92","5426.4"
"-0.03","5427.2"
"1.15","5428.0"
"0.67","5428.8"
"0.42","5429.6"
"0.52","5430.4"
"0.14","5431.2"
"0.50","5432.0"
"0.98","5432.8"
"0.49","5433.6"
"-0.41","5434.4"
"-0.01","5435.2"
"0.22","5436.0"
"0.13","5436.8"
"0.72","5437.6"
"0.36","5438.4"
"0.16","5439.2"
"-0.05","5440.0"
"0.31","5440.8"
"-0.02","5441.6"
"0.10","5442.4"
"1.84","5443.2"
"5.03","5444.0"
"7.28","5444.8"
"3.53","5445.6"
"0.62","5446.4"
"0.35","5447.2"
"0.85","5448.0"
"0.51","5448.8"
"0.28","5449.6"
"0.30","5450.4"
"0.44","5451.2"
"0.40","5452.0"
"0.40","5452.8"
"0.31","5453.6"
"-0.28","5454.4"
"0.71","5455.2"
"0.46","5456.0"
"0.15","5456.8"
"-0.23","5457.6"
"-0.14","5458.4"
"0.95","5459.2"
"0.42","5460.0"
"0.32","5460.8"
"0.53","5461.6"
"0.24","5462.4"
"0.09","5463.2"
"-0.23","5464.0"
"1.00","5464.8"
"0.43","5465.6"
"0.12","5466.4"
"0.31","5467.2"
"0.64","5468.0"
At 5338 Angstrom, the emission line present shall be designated H-beta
